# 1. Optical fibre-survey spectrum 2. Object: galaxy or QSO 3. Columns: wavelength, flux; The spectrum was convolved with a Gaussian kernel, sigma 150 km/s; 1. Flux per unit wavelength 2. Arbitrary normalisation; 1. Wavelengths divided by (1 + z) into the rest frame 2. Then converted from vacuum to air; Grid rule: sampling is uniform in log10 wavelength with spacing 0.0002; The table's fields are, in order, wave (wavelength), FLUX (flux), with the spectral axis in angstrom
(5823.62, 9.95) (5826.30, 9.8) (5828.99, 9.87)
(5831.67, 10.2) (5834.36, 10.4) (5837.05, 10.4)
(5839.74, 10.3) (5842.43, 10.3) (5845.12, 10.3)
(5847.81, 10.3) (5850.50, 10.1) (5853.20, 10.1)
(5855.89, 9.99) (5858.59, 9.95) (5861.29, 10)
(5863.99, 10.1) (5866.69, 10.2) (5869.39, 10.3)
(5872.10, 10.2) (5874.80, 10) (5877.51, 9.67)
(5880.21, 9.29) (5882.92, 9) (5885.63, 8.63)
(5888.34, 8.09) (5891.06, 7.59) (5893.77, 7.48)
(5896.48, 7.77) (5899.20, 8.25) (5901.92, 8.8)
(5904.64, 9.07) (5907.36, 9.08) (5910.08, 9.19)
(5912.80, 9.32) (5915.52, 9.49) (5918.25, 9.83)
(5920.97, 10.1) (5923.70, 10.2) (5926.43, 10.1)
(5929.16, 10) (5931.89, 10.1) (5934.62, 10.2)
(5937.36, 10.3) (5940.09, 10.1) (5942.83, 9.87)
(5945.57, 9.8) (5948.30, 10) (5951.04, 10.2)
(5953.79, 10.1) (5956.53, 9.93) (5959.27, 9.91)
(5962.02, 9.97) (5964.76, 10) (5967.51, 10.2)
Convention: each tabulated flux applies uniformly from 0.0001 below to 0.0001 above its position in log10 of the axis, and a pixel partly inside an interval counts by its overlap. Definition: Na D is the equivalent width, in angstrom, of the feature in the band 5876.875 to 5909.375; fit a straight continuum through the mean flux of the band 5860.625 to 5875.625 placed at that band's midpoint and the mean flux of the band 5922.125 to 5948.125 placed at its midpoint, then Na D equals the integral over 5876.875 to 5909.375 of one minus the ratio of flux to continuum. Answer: 5.0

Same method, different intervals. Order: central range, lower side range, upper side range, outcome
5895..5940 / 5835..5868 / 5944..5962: 2.46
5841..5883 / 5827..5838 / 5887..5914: -2.62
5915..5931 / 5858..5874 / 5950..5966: 0.12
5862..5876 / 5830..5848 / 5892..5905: -1.39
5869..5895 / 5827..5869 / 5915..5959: 2.90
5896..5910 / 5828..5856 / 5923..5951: 1.97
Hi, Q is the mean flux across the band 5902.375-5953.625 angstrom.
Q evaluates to 9.82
